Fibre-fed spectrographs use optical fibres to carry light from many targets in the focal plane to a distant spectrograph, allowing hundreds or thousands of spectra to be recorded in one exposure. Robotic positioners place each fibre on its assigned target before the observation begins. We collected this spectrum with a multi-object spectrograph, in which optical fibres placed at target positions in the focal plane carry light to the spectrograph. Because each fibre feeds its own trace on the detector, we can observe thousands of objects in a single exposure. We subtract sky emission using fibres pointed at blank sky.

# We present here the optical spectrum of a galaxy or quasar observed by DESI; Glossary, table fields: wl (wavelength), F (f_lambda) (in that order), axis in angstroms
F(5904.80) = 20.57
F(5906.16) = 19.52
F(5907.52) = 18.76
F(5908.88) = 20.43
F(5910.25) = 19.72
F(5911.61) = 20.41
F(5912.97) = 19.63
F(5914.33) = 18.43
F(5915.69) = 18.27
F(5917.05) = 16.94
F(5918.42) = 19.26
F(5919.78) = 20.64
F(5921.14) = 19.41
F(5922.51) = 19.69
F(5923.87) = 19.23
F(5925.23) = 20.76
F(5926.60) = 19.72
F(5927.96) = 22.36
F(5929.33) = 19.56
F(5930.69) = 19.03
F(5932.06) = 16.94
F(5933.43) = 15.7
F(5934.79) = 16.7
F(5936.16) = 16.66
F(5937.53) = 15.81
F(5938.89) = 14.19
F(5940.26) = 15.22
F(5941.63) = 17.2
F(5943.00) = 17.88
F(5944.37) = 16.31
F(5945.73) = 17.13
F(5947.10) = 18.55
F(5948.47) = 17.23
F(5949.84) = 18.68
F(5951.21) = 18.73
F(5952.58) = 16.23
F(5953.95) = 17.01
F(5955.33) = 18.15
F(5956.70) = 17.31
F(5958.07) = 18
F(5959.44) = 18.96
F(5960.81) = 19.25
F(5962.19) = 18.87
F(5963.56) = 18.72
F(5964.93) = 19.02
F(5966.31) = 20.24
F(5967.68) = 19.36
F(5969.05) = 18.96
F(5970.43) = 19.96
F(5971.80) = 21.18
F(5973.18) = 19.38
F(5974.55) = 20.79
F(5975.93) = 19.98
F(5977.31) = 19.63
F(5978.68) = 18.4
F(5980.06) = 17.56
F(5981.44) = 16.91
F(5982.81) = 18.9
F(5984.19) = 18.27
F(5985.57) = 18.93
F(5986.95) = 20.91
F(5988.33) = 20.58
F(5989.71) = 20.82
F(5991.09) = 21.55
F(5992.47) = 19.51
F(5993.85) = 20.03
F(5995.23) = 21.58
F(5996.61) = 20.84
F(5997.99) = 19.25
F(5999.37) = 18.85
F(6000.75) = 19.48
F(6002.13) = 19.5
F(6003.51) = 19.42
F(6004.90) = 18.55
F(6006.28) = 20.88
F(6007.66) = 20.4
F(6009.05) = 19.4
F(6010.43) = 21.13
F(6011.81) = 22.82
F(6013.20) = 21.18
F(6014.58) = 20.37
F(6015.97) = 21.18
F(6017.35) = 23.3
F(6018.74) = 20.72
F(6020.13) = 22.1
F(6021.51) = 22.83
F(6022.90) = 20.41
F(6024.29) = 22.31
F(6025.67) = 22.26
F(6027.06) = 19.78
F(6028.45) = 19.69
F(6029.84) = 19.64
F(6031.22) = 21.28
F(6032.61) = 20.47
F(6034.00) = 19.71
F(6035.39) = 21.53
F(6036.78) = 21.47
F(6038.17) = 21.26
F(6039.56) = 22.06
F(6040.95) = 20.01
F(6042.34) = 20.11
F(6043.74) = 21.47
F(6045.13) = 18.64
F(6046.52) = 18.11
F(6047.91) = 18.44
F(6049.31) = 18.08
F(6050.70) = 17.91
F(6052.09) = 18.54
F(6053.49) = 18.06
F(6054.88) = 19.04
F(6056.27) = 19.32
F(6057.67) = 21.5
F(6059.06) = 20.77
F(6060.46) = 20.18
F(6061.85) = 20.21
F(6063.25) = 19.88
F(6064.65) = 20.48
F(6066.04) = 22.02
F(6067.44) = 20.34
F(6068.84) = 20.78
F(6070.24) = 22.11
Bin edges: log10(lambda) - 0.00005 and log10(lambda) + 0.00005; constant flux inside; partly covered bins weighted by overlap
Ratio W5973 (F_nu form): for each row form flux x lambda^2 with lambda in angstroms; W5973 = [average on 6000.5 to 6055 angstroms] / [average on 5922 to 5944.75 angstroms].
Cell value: 1.2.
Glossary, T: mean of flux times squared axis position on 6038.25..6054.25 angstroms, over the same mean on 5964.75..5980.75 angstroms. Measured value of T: 1.0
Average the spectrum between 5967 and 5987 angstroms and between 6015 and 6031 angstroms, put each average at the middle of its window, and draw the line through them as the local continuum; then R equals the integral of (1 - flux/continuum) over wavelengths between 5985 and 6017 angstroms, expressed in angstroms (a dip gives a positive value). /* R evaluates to -0.1 angstroms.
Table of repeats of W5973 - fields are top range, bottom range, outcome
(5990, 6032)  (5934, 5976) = 1.16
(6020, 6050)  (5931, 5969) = 1.20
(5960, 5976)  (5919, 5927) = 1.00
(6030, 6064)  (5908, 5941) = 1.12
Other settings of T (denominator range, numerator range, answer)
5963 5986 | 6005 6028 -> 1.12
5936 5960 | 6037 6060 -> 1.18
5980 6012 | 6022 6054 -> 1.03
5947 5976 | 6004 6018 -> 1.13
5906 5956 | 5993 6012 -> 1.13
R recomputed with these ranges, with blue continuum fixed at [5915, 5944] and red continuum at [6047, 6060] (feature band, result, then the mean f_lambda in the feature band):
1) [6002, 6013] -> -1.0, 20.3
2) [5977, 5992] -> -0.6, 19.3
